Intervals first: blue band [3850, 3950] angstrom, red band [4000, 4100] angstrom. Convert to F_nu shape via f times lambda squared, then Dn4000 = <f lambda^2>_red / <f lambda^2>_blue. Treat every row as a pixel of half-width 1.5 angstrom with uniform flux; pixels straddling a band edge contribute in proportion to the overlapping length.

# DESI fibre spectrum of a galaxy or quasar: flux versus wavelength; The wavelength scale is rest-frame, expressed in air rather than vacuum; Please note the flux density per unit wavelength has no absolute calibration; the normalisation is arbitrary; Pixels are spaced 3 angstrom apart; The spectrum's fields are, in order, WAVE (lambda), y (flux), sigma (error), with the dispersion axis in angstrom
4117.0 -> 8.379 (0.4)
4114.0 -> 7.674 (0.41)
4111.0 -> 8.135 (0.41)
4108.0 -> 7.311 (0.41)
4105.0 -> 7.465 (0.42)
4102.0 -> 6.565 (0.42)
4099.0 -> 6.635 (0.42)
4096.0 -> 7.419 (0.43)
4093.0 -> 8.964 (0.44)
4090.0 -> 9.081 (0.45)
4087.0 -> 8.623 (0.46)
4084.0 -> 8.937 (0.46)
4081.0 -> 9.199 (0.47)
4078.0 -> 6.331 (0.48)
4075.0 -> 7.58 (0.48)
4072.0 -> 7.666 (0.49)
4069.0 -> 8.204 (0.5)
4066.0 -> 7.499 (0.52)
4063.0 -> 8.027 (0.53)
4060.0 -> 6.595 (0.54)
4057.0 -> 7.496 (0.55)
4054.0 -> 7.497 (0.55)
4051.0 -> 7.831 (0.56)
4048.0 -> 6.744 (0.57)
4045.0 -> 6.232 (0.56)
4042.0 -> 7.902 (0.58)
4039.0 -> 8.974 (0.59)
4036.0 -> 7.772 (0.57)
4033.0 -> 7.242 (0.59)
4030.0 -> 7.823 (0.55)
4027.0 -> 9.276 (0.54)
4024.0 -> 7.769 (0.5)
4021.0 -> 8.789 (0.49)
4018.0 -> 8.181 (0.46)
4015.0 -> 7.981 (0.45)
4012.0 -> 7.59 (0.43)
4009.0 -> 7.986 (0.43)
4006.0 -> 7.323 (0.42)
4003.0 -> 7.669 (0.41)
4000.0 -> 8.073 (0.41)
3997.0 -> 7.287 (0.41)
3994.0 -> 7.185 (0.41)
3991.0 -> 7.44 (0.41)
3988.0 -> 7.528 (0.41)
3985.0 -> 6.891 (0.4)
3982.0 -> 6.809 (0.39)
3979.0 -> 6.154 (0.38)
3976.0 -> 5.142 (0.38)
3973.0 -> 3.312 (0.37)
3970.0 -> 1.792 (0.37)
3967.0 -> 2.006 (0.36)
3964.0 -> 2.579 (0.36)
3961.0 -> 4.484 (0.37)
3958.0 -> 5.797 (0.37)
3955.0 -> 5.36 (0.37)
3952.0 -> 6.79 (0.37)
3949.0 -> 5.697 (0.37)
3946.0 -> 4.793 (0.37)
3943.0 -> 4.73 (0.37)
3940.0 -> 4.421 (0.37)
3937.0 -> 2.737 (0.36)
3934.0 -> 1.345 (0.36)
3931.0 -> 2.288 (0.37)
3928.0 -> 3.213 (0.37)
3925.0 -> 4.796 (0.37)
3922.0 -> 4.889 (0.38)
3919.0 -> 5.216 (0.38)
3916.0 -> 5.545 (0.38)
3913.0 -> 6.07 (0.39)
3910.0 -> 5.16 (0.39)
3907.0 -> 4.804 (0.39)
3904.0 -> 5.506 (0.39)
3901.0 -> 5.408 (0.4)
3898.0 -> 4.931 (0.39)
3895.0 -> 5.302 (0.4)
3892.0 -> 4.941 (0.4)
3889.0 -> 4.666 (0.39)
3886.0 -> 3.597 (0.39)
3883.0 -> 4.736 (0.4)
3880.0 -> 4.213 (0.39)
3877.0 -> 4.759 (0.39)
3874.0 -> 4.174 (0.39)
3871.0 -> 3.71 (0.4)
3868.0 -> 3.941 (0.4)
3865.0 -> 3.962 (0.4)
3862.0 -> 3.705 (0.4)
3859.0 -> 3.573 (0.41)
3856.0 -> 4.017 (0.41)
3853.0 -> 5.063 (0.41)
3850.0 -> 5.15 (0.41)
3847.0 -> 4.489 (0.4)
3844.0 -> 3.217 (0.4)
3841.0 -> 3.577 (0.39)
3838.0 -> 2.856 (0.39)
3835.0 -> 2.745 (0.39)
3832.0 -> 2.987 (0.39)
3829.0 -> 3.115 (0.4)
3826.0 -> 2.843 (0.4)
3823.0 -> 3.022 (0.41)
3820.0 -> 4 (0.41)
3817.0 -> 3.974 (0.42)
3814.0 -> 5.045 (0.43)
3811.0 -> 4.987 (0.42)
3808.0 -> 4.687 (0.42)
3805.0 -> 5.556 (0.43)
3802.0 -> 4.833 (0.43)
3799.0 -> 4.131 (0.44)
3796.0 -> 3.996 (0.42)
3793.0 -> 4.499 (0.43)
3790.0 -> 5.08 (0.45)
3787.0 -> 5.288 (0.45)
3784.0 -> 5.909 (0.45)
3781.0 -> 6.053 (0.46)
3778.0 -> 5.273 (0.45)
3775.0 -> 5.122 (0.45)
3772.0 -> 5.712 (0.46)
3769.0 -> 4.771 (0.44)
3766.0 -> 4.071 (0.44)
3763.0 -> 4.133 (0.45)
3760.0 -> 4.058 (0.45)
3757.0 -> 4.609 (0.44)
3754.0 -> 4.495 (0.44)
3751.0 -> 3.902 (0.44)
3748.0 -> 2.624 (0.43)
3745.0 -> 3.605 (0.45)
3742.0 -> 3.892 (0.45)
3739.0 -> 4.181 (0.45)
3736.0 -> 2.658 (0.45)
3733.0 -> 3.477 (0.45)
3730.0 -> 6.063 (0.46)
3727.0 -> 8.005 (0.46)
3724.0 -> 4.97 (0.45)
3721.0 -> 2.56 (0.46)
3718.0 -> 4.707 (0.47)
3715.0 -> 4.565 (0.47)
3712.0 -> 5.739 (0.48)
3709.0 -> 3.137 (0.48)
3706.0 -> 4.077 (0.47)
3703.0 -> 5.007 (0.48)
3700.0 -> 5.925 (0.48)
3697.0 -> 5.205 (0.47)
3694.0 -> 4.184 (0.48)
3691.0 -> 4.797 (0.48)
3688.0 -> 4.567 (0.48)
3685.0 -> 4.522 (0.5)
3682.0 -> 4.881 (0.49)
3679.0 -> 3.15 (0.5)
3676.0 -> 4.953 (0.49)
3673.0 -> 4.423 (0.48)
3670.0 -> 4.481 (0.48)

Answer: 1.9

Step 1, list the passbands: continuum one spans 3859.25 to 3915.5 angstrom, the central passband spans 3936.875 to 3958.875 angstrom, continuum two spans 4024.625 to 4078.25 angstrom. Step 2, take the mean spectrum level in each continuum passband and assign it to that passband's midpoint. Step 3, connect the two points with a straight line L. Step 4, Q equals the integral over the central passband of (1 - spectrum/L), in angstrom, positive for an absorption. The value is 2.3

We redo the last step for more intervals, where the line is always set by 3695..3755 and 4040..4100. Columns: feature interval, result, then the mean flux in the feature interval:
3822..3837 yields 6.9 angstrom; 2.94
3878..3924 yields 8.5 angstrom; 4.99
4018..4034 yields -1.9 angstrom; 8.21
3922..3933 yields 4.9 angstrom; 3.54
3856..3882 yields 8.0 angstrom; 4.02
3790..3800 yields 1.5 angstrom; 4.34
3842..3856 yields 3.1 angstrom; 4.4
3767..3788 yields -2.0 angstrom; 5.42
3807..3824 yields 3.2 angstrom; 4.31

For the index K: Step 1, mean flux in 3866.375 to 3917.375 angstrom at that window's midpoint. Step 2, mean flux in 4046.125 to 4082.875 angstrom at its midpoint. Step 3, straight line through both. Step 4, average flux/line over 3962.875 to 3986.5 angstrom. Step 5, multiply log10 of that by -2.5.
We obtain 0.37 mag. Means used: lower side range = 4.79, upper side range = 7.56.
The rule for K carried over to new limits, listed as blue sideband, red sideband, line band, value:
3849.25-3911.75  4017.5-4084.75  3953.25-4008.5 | 0.134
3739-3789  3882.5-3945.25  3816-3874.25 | 0.223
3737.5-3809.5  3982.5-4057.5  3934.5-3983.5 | 0.475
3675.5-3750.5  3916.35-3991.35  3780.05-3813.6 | -0.110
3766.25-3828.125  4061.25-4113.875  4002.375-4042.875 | -0.126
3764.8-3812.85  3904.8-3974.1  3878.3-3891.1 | 0.048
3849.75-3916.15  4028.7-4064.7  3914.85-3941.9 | 0.374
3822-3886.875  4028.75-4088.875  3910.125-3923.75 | -0.083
